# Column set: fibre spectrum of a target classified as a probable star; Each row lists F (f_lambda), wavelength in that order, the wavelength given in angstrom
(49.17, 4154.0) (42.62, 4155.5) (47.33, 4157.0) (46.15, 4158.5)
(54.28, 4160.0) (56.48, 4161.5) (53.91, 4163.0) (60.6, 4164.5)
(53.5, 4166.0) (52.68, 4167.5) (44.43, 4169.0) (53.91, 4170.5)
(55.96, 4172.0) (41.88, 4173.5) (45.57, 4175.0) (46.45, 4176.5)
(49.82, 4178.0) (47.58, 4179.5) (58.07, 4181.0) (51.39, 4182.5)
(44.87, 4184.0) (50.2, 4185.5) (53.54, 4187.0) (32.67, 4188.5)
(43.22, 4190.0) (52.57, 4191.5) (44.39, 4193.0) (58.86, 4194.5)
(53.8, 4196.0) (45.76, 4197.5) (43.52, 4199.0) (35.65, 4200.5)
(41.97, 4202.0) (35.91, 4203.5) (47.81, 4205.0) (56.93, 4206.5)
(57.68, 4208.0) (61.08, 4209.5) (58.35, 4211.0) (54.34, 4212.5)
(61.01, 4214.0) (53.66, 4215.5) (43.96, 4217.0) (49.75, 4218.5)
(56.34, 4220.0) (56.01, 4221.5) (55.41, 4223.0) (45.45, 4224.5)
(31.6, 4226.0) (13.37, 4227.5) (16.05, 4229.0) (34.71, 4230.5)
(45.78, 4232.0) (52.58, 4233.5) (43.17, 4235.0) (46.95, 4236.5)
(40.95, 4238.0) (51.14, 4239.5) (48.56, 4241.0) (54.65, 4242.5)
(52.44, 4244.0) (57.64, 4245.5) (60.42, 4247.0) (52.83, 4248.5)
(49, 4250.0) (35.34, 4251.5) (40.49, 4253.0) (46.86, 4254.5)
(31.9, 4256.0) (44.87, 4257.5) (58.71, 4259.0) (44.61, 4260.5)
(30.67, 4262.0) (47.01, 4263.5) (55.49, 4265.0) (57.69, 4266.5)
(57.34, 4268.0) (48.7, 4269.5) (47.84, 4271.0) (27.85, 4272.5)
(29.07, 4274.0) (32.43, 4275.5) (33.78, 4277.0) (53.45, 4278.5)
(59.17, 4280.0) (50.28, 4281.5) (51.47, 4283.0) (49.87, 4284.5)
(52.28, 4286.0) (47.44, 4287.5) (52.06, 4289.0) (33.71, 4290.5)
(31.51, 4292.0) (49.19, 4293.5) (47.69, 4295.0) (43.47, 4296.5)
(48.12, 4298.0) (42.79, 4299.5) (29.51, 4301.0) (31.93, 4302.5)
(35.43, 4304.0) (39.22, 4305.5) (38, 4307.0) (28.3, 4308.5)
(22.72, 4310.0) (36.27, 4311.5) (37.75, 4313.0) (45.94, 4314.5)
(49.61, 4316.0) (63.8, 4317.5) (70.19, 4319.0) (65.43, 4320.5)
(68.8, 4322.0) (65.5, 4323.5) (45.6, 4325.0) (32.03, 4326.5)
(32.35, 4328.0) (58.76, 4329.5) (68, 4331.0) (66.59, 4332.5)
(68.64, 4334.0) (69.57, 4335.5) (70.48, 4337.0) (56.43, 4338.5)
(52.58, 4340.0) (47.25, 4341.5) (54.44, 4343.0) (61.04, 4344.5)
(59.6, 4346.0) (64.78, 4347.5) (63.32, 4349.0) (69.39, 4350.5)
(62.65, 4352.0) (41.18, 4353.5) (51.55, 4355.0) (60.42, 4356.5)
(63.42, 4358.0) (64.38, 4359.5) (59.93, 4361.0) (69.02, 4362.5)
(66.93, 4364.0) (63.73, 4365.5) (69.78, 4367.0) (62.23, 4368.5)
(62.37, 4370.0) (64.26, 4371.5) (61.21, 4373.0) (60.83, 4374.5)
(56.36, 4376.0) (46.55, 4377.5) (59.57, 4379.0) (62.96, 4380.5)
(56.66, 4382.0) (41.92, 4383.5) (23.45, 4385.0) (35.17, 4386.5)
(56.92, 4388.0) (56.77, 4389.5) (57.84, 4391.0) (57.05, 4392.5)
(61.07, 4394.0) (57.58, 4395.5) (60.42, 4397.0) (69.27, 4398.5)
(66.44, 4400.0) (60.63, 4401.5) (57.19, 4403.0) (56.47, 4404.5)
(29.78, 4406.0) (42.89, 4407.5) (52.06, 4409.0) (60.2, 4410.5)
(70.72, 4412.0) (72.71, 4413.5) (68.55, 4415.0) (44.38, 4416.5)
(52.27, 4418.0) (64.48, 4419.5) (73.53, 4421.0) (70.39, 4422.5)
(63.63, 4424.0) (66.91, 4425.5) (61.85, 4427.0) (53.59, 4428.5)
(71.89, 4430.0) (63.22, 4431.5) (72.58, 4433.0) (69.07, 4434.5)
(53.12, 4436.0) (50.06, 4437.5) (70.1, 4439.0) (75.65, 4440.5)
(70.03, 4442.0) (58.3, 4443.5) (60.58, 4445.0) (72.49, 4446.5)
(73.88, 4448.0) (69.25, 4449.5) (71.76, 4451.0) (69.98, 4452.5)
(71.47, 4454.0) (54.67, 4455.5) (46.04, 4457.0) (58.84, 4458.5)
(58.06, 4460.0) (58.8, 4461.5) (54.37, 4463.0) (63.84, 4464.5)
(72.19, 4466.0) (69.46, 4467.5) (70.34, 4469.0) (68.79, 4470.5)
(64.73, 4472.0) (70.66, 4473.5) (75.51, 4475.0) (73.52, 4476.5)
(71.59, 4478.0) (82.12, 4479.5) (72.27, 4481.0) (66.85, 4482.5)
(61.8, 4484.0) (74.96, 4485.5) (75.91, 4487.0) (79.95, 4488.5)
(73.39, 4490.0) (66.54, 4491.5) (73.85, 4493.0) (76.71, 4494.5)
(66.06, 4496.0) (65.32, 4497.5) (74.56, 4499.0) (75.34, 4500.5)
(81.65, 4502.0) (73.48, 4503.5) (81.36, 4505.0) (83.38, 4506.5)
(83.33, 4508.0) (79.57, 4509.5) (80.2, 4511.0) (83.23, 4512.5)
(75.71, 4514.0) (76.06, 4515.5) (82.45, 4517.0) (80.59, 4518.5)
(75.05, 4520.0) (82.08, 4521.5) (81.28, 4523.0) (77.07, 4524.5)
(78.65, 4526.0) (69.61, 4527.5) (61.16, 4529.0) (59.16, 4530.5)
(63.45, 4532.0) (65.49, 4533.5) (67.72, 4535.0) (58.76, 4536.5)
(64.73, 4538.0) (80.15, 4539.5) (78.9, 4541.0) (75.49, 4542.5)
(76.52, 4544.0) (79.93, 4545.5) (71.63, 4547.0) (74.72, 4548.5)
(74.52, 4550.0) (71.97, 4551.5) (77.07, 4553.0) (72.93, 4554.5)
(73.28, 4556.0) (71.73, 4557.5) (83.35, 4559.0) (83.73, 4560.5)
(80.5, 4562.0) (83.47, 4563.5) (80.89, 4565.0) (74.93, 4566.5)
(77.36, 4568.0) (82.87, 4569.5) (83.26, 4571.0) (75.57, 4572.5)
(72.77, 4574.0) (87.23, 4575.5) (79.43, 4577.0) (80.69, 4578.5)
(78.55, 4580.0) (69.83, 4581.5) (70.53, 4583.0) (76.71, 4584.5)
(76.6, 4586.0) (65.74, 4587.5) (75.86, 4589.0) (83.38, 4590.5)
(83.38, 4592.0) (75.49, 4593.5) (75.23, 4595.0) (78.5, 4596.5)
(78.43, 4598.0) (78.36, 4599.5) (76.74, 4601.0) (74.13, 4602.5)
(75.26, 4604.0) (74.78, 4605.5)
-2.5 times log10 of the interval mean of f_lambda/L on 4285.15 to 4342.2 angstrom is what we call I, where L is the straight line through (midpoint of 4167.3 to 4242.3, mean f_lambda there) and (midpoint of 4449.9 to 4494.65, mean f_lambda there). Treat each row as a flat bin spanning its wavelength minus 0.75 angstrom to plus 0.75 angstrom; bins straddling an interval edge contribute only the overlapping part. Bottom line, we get 0.15 mag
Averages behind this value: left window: 47.4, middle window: 48.6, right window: 68.2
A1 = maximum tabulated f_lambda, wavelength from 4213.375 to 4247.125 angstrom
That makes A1 61.01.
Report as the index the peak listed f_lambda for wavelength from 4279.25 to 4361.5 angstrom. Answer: 70.48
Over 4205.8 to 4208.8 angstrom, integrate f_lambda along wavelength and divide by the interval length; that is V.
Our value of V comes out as 57.4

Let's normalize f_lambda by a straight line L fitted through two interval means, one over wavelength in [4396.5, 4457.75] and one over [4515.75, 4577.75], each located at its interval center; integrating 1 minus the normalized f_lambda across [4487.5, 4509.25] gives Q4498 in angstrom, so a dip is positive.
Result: -1.62 angstrom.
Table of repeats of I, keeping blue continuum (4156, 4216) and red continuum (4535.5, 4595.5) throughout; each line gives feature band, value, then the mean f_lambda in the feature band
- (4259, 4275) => 0.23 mag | 45.1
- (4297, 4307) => 0.46 mag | 38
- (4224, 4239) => 0.39 mag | 37.2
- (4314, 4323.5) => -0.04 mag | 61.4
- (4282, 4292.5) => 0.24 mag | 45.9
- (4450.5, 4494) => 0.03 mag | 68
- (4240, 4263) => 0.16 mag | 47.3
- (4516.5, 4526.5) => -0.09 mag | 79.5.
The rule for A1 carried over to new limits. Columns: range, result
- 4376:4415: 72.71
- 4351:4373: 69.78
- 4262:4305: 59.17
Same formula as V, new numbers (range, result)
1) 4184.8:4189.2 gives 45.6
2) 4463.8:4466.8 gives 68.1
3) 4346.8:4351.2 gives 65.8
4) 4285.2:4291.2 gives 46.5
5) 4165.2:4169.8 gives 50.4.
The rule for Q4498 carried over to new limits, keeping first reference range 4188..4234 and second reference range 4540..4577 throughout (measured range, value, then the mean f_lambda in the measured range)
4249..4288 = 4.6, 45.6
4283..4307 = 5.1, 42.4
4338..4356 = 0.5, 57.1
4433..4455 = 0.2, 66.9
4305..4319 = 3.5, 41.8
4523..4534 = 0.9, 68.8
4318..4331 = 0.2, 55.8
